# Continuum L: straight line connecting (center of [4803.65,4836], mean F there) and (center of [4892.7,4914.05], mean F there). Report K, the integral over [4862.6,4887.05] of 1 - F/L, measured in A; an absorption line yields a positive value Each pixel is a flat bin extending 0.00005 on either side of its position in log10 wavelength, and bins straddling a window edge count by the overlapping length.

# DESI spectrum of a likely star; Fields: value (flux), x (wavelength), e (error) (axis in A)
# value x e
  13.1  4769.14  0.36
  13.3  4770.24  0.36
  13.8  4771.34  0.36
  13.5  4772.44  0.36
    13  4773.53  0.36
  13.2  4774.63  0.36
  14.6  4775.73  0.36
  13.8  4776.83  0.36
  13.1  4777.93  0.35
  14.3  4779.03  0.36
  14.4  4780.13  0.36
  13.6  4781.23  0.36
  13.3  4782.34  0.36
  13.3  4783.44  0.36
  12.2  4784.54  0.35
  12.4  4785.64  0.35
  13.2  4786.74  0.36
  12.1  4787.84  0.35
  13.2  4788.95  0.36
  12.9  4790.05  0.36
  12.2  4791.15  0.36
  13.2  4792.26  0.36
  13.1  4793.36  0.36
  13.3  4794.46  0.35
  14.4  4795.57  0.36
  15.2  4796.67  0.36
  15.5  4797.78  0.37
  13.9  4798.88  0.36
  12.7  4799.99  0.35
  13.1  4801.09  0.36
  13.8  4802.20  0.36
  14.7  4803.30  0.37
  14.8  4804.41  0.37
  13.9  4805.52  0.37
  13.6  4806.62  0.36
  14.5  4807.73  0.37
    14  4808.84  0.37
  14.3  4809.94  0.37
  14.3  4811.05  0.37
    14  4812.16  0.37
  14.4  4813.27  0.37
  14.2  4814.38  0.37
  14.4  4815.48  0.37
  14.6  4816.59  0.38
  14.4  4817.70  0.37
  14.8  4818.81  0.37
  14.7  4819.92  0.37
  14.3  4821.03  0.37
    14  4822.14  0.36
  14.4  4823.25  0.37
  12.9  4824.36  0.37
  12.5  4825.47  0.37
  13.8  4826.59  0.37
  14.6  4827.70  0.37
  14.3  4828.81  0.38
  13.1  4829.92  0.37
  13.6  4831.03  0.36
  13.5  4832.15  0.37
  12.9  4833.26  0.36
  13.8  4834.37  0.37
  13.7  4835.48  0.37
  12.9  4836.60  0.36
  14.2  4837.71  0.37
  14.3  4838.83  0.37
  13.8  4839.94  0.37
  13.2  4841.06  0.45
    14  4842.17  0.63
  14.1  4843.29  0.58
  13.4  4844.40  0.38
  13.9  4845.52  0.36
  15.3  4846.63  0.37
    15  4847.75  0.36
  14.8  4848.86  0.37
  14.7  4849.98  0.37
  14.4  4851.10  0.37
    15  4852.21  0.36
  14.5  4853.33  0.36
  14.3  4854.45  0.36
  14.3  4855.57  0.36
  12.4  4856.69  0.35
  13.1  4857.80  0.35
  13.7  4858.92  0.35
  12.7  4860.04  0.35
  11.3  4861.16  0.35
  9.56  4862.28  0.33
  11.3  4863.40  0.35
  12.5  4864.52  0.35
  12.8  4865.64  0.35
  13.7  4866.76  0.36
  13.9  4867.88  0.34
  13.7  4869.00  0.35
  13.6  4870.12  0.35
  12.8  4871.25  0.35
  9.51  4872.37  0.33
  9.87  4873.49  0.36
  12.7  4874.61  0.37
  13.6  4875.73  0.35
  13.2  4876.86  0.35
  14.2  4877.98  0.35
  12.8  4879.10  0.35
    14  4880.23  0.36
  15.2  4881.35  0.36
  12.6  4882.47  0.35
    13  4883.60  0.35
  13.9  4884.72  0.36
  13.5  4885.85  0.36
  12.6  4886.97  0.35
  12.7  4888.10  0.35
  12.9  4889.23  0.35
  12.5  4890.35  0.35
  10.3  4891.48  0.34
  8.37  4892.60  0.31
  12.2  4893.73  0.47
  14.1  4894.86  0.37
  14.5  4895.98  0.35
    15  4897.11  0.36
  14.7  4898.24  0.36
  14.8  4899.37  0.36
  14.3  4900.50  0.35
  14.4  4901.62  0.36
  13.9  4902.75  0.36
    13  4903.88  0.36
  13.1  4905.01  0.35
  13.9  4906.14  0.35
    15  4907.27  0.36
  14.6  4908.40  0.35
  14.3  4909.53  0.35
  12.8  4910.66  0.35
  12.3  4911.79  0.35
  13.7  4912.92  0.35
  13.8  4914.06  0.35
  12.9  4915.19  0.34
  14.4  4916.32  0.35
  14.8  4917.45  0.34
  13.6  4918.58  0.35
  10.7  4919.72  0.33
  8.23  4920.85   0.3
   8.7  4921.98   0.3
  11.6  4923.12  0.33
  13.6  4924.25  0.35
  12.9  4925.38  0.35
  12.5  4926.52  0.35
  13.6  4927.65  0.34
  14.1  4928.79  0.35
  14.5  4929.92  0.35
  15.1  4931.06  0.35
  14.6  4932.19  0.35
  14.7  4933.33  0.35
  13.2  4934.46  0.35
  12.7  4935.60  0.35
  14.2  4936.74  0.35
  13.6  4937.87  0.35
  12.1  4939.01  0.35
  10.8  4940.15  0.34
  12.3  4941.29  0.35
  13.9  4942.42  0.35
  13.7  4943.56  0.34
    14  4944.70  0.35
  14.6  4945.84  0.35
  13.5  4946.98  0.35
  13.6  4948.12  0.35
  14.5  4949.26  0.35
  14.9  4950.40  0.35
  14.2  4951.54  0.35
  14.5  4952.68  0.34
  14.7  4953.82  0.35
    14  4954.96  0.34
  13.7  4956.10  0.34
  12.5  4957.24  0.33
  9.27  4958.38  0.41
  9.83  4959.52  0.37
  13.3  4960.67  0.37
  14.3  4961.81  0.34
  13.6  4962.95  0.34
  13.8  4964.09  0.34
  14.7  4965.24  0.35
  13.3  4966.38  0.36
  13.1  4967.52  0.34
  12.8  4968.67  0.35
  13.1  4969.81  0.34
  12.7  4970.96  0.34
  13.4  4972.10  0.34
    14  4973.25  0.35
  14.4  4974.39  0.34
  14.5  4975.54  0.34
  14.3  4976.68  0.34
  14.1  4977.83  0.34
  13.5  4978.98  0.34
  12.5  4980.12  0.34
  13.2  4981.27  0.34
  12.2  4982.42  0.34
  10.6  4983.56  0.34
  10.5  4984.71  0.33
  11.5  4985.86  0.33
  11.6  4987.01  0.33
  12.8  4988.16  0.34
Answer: 1.7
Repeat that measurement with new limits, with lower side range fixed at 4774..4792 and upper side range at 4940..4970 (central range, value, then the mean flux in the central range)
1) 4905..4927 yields 0.8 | 12.9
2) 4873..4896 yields 1.0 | 12.8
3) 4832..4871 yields -0.7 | 13.5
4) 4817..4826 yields -0.5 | 14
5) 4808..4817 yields -0.7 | 14.3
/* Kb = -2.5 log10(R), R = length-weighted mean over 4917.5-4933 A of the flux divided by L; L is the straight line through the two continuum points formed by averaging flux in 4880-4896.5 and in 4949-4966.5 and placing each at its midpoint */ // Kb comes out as 0.04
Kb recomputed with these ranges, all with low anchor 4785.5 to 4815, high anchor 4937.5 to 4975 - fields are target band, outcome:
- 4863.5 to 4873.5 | 0.084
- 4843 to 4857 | -0.056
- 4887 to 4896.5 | 0.111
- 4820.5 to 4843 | -0.001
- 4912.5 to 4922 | 0.080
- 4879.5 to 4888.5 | 0.009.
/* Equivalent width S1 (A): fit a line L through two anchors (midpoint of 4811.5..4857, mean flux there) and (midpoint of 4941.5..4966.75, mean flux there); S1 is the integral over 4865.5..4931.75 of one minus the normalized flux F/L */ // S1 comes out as 3.17 A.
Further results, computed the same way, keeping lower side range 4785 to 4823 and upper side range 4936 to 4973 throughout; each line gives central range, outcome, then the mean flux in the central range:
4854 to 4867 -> 1.03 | 12.6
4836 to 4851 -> -0.43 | 14.1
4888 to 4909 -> 0.21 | 13.4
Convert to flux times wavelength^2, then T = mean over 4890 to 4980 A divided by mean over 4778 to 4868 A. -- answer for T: 1.02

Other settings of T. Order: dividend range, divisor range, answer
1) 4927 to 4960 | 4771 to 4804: 1.06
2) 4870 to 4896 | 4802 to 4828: 0.92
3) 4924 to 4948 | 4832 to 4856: 1.00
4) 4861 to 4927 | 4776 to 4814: 0.98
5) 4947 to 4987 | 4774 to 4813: 1.04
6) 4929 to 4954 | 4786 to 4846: 1.05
